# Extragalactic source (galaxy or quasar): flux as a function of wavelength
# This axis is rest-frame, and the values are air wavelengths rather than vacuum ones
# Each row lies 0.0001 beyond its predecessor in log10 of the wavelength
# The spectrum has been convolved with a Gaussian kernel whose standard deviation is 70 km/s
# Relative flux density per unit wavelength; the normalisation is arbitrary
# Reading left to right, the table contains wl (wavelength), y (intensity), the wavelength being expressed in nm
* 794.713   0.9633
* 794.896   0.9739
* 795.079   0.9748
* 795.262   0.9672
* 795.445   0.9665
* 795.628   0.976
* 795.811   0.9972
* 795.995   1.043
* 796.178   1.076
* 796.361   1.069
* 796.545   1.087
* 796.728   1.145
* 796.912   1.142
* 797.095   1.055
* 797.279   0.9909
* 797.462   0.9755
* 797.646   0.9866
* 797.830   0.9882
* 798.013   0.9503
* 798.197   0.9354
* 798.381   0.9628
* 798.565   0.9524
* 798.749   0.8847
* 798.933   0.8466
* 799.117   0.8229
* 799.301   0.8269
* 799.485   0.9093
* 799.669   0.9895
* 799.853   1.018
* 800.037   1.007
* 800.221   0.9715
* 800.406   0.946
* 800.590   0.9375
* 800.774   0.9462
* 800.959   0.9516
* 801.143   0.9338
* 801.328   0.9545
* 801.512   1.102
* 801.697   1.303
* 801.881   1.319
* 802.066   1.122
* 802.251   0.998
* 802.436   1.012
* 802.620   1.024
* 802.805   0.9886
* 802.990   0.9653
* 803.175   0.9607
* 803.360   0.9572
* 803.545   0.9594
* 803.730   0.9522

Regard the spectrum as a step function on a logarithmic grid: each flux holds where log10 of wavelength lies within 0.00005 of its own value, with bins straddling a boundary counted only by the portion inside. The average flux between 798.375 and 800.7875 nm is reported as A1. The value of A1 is 0.929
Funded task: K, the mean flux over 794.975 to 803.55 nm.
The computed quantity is 0.998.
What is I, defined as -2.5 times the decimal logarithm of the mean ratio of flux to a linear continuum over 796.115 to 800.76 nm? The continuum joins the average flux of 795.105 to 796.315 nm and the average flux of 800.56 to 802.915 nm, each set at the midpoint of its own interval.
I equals 0.05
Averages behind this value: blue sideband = 1.01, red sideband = 1.05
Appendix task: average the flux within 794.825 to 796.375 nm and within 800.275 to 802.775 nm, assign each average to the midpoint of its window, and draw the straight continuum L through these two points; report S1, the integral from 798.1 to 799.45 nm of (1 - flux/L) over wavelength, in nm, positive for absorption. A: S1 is 0.173 nm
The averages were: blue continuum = 1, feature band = 0.891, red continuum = 1.04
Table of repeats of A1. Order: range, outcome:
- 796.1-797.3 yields 1.09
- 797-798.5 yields 0.981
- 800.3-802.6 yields 1.04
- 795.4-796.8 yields 1.05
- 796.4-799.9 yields 0.973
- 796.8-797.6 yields 1.04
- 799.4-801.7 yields 0.986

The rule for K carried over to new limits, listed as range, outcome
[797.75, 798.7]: 0.954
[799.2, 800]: 0.94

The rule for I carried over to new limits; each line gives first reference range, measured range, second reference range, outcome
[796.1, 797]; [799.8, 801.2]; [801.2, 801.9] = 0.18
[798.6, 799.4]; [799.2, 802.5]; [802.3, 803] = -0.09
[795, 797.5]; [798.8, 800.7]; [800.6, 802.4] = 0.14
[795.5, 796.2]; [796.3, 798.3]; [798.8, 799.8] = -0.07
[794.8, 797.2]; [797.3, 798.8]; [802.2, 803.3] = 0.07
